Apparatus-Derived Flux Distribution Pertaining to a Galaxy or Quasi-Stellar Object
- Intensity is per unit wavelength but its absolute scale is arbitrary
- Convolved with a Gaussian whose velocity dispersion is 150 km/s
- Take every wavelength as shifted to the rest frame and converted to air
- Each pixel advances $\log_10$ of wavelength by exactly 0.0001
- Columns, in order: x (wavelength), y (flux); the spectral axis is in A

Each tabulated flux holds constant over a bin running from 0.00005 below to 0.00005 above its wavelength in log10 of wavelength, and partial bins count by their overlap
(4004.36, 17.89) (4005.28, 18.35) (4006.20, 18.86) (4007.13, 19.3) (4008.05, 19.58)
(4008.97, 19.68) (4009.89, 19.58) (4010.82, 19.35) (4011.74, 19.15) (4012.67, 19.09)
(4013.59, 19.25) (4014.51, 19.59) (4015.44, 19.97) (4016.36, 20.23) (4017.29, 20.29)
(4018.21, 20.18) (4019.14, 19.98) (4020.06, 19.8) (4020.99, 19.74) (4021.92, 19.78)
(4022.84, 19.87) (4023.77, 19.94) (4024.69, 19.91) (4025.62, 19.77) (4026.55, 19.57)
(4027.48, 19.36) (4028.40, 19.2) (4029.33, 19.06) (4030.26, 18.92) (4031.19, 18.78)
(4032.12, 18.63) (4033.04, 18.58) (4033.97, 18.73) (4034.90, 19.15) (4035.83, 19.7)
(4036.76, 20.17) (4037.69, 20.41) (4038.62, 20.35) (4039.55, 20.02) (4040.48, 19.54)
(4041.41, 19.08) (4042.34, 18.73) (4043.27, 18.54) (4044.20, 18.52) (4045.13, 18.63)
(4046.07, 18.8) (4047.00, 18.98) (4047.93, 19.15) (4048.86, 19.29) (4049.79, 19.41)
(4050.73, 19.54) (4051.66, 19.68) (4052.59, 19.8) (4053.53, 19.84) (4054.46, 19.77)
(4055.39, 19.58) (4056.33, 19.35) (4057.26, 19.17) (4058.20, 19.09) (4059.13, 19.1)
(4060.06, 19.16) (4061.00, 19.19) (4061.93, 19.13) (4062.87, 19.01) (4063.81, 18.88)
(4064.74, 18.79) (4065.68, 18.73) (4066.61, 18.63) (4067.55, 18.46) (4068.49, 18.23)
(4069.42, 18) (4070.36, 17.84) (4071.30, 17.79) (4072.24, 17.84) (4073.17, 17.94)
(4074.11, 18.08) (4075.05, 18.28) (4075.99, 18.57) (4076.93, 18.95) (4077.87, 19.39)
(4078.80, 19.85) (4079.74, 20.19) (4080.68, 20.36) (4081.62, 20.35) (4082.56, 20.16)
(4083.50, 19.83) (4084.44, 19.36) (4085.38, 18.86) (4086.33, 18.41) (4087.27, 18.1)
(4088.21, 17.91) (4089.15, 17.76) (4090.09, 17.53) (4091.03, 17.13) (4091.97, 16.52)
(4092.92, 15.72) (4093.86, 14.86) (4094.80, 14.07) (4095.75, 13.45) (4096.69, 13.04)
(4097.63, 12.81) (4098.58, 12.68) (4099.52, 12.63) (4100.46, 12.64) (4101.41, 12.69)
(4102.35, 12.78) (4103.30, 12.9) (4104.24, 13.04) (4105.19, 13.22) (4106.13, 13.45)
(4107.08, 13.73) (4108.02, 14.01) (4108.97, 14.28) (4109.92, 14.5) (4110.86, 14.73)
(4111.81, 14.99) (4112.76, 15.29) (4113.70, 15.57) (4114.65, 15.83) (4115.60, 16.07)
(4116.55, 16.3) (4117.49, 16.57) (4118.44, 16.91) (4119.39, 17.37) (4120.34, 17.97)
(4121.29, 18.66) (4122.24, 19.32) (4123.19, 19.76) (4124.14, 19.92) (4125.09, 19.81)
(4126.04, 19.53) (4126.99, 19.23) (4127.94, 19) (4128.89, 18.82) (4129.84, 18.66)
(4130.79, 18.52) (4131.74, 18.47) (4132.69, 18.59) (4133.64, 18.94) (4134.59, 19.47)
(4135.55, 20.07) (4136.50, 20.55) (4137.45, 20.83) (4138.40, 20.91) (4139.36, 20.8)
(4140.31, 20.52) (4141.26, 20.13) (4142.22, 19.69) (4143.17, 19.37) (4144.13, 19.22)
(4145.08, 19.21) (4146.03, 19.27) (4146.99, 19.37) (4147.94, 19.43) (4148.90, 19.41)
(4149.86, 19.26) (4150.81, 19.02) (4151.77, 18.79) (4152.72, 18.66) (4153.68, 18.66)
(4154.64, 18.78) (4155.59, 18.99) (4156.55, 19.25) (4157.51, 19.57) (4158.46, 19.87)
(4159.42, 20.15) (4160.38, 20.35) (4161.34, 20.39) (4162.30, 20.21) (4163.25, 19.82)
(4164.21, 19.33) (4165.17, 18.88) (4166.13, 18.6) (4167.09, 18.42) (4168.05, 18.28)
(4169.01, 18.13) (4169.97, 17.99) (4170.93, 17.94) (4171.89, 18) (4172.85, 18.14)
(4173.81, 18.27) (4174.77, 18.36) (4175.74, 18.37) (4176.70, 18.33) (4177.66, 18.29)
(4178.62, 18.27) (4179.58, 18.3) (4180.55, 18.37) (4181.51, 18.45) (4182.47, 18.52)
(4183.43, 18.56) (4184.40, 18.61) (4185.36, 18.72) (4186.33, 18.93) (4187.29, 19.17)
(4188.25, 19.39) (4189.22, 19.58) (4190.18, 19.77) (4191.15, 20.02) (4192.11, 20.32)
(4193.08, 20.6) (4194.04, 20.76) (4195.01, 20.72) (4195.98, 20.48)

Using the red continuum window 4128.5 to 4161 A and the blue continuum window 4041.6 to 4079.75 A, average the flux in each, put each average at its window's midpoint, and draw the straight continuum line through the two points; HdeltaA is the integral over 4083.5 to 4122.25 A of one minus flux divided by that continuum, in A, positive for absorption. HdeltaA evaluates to 7.52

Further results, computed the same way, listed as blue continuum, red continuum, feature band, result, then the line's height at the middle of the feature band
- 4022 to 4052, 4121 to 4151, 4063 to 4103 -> 4.48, 19.4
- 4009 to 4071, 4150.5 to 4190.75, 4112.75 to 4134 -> 1.02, 19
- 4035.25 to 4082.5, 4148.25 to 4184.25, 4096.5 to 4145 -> 4.98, 19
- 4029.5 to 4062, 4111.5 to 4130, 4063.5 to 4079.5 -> 0.22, 18.8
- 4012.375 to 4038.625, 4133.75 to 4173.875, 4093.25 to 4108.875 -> 4.94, 19.4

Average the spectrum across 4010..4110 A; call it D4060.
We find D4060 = 18.1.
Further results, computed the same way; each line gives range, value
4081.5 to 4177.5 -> 17.7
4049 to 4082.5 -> 19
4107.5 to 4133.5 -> 17.4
